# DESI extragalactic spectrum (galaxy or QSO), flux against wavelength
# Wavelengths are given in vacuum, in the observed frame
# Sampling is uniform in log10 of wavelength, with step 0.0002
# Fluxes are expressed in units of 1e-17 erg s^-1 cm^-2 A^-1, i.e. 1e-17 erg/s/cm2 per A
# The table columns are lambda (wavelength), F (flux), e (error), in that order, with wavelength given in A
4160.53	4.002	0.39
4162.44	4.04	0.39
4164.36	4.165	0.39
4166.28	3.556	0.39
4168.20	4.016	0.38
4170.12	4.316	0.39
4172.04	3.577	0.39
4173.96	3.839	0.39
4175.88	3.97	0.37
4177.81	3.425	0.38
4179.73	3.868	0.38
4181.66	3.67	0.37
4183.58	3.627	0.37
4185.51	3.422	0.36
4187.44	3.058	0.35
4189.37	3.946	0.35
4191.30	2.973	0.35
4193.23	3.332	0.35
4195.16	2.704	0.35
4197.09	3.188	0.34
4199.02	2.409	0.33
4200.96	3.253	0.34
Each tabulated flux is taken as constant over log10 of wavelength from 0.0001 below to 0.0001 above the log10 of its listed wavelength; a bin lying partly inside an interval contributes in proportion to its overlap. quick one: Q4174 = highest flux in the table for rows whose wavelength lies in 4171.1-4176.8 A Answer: 3.97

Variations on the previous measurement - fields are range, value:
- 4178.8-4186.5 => 3.868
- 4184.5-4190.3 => 3.946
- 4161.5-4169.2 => 4.165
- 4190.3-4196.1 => 3.332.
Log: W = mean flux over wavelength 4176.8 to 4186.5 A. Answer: 3.6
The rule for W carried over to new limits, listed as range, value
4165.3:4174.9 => 3.86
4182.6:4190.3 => 3.51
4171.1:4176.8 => 3.8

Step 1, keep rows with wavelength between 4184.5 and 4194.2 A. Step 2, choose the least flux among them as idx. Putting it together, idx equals 2.973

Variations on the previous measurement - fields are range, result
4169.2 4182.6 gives 3.425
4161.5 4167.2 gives 3.556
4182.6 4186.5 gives 3.422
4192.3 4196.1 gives 2.704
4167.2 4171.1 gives 4.016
